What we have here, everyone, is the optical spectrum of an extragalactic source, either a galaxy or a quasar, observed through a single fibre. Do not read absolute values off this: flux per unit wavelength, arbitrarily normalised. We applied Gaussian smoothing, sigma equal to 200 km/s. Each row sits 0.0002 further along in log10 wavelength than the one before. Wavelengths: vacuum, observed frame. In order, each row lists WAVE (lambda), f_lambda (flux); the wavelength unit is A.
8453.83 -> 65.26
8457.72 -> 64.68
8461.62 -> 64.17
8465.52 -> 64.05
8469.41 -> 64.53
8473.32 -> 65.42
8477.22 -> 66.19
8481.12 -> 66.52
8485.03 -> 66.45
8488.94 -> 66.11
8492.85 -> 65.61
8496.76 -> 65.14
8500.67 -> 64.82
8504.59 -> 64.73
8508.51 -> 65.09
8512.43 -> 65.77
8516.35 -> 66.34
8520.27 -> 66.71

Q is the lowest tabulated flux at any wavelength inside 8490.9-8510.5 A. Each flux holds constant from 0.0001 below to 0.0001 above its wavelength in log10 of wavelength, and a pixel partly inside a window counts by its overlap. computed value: 64.73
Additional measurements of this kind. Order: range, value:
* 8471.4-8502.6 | 64.82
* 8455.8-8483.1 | 64.05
